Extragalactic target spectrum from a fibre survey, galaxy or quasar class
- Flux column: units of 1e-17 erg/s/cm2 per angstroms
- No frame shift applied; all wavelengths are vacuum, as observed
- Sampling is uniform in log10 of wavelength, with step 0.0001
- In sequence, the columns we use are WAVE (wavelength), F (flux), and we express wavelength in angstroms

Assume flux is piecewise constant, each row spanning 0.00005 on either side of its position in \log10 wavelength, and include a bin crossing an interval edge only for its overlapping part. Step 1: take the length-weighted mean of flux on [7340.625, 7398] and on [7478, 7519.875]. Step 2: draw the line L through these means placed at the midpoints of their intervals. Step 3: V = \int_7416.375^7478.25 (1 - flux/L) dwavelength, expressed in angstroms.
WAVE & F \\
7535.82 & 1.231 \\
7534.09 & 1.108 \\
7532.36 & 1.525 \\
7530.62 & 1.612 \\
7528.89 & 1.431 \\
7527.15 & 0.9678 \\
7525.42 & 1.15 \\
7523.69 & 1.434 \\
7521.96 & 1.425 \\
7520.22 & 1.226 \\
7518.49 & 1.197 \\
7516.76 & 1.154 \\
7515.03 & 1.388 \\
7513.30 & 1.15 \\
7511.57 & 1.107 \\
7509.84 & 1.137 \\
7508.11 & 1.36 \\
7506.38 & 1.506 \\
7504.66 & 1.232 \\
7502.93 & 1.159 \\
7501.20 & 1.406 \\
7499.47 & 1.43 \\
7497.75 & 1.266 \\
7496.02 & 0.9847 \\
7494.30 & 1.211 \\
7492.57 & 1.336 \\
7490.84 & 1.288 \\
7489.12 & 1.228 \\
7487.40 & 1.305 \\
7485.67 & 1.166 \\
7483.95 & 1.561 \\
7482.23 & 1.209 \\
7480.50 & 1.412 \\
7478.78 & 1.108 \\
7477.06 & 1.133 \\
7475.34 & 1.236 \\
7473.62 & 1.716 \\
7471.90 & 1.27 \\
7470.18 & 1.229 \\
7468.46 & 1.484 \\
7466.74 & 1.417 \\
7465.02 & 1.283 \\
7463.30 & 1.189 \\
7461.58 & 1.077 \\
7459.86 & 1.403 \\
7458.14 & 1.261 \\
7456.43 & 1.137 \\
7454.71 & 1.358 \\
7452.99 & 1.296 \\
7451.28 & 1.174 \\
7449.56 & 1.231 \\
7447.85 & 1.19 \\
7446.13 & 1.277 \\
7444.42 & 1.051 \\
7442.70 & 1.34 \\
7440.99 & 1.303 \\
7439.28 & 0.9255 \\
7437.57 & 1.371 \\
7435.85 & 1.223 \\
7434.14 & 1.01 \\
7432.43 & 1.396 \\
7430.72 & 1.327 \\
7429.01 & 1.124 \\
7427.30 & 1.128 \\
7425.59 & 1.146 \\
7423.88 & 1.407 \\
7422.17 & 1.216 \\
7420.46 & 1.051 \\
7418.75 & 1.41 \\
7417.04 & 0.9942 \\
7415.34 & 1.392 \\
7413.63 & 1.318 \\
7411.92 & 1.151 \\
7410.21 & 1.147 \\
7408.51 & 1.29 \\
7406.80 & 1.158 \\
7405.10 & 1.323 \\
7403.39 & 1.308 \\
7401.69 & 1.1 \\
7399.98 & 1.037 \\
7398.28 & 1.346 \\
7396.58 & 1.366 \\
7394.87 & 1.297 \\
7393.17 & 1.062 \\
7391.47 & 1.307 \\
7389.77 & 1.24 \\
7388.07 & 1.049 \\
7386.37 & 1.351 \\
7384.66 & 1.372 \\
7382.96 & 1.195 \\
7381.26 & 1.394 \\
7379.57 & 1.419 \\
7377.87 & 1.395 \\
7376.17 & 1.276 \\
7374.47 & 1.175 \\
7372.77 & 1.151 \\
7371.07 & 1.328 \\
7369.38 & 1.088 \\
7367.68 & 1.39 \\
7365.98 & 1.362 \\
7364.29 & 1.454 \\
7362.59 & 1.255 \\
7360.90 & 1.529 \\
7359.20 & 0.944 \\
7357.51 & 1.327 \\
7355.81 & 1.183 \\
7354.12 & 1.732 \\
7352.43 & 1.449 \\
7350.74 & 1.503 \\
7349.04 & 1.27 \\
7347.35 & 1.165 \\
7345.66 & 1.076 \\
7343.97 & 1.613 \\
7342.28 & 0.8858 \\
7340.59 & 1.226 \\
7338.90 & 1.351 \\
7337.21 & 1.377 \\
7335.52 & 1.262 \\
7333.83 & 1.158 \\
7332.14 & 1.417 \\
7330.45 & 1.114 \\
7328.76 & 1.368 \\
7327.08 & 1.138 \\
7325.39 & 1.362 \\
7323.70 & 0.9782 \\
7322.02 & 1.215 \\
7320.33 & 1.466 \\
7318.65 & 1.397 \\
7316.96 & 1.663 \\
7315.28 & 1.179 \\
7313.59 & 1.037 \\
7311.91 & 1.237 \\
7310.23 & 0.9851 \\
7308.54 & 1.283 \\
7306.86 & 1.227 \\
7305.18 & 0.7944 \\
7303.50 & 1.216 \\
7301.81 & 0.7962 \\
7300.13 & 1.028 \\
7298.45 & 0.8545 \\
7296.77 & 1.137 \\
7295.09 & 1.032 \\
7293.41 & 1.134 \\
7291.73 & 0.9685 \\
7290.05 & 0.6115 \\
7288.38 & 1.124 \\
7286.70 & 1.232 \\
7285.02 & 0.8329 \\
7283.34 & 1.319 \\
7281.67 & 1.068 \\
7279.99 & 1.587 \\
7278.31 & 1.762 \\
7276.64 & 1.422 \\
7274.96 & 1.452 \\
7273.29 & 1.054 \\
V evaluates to 1.4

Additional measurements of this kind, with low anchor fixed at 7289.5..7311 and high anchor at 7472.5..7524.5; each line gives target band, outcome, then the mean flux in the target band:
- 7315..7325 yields -2.8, 1.33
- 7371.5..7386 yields -2.4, 1.3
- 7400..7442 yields -1.4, 1.21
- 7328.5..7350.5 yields -4.0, 1.26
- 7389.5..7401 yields -0.9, 1.23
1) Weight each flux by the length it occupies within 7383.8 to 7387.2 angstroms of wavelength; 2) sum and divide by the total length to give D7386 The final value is 1.36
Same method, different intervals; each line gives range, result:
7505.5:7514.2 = 1.25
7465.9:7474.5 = 1.42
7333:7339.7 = 1.29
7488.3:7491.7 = 1.26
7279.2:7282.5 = 1.32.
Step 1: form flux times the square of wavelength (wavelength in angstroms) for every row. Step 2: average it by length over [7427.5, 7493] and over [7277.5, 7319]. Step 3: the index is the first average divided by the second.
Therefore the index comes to 1.2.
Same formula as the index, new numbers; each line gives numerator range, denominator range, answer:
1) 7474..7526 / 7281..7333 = 1.18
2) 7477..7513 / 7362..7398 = 1.02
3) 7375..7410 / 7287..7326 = 1.15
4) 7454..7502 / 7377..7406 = 1.04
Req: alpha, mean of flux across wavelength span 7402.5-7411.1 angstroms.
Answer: 1.24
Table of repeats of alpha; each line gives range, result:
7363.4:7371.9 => 1.32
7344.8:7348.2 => 1.12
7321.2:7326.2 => 1.18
